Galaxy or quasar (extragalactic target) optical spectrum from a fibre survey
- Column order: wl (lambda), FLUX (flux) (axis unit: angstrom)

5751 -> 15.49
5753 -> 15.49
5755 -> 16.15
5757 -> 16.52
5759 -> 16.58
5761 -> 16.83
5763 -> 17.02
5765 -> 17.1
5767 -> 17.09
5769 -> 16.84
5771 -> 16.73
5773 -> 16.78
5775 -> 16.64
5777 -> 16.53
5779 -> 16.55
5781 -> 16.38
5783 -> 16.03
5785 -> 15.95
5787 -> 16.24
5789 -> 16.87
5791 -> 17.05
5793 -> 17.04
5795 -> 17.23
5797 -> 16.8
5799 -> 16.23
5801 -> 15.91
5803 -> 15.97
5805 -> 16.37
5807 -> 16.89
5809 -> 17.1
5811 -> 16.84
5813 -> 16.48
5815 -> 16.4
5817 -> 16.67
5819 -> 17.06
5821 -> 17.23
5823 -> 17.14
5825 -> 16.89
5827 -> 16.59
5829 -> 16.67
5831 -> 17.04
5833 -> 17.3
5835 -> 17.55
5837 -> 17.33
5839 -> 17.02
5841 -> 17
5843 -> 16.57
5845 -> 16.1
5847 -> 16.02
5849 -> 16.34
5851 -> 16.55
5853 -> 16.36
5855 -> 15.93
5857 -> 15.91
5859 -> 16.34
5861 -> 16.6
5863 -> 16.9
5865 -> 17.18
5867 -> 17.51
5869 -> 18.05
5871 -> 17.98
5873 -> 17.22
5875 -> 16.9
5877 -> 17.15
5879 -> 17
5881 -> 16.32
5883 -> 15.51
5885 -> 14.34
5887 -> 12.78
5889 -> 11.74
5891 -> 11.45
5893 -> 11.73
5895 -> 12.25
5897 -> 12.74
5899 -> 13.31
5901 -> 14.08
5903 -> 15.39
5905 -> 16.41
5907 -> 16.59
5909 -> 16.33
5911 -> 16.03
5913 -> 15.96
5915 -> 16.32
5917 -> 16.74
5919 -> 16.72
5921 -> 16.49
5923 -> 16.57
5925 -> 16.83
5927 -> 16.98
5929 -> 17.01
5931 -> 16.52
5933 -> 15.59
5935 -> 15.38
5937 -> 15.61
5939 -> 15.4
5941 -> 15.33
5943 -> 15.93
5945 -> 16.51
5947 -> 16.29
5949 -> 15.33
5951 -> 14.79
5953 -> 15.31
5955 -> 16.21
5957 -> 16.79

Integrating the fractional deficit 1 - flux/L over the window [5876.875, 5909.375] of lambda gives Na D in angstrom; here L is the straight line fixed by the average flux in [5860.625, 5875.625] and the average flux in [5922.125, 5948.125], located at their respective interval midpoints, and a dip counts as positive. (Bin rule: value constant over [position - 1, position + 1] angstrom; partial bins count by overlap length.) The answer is 5.0 angstrom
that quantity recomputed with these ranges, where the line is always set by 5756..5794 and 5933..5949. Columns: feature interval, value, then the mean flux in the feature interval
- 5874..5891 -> 1.1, 15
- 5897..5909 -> 0.7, 15.1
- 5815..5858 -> -1.0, 16.7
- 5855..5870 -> -0.6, 16.9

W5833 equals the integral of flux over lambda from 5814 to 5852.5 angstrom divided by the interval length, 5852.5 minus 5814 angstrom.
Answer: 16.8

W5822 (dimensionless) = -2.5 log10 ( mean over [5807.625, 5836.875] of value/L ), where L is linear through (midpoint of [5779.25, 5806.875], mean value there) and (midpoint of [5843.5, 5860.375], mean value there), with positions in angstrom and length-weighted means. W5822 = -0.04 mag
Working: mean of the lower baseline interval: 16.5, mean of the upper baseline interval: 16.2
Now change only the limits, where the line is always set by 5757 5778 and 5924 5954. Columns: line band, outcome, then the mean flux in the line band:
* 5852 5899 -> 0.06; 15.4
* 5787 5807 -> 0.00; 16.6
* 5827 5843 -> -0.04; 17.1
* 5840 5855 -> 0.00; 16.4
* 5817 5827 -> -0.03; 17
